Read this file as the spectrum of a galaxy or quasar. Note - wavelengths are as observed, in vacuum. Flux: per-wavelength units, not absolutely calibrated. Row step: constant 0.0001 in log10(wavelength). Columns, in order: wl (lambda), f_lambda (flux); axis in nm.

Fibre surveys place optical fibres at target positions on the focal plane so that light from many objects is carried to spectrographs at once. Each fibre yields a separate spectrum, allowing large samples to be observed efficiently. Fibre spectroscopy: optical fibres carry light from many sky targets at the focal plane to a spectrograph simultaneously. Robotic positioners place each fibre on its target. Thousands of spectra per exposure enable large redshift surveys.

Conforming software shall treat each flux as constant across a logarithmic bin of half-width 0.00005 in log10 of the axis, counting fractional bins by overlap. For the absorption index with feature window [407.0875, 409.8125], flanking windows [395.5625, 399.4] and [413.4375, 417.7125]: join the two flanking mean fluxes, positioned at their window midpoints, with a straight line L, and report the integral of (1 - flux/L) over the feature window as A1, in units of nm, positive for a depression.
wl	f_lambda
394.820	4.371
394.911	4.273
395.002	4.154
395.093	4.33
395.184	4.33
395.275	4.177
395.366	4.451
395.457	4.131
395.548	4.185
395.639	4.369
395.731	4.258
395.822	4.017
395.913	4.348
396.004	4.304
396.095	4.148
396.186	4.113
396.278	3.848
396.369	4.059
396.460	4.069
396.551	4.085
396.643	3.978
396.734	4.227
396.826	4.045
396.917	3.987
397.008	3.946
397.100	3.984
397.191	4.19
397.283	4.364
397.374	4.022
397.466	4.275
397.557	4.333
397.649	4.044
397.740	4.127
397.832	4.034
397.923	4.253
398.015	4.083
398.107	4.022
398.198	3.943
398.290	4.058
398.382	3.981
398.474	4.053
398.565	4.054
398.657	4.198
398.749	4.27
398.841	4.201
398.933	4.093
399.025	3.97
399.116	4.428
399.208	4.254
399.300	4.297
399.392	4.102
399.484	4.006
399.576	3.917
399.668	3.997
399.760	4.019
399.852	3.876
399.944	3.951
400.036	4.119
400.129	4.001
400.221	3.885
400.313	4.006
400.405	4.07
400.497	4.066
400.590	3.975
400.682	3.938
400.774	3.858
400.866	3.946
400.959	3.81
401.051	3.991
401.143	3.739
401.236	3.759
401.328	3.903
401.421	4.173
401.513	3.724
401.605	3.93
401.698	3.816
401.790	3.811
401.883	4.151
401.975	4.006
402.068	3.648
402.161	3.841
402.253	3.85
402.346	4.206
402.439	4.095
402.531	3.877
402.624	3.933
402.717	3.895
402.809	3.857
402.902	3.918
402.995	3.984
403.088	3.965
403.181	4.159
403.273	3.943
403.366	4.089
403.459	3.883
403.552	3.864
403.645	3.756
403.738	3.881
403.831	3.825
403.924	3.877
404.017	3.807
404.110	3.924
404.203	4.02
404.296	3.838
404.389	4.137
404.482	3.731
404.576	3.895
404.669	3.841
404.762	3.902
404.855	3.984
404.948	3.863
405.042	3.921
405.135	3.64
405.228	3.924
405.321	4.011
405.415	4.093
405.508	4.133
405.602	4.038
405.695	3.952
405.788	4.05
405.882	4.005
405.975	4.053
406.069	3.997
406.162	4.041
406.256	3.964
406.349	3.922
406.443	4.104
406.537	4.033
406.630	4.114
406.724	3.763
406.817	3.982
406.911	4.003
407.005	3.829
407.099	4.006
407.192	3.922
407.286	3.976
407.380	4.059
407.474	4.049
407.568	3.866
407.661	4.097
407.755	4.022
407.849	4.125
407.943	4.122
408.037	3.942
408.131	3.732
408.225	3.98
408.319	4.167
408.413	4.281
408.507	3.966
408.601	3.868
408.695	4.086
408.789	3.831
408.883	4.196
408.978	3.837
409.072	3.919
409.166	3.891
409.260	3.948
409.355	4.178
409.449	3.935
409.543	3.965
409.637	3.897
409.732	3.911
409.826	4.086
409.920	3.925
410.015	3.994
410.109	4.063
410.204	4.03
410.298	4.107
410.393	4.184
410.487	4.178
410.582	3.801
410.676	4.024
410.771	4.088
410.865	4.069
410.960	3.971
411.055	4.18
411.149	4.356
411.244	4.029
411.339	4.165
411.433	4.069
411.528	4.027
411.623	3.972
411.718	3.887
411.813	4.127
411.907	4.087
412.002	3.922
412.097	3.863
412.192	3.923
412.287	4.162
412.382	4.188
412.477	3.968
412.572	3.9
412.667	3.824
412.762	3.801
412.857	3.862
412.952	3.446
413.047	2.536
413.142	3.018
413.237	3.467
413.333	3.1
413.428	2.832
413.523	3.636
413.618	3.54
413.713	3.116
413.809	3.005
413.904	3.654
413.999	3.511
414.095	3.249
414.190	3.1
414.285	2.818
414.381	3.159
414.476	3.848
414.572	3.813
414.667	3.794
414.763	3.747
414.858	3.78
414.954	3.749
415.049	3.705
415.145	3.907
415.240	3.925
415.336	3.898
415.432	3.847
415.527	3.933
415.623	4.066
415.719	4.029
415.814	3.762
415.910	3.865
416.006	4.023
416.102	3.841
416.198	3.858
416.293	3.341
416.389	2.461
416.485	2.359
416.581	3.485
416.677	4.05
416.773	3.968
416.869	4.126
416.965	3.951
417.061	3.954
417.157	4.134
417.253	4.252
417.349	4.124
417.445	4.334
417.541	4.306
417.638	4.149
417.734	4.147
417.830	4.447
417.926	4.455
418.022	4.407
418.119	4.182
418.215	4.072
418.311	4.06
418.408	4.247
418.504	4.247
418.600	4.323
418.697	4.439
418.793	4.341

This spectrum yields -0.09 nm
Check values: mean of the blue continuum 4.13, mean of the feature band 3.99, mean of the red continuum 3.7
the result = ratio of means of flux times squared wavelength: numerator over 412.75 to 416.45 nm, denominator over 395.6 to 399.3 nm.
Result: 0.93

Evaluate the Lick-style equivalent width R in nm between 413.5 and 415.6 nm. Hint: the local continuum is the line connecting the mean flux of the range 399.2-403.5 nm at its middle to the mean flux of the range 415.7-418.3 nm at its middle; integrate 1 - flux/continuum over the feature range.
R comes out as 0.19 nm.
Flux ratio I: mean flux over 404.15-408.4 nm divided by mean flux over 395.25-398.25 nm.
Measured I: 0.96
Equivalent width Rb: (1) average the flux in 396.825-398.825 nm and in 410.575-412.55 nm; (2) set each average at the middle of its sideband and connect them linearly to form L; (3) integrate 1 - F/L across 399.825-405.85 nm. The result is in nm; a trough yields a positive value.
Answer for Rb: 0.22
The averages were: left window 4.11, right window 4.05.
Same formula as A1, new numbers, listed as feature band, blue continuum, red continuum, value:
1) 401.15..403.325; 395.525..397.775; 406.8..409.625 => 0.072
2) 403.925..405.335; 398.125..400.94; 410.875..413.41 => 0.024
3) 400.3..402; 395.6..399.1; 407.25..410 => 0.062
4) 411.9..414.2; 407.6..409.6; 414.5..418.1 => 0.231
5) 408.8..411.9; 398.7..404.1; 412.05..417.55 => -0.217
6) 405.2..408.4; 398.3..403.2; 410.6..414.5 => -0.139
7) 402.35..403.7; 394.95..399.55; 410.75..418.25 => 0.025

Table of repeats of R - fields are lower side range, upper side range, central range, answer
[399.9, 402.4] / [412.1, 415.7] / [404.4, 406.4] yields -0.070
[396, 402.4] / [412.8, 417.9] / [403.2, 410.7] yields -0.229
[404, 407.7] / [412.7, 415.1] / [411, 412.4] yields -0.195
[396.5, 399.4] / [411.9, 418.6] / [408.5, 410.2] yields -0.038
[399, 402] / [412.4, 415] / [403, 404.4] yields -0.025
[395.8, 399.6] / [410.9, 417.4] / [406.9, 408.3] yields -0.038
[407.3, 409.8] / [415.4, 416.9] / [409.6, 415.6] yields 0.088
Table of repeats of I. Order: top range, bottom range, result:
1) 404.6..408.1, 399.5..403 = 1.01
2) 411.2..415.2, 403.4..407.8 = 0.92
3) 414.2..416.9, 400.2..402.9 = 0.94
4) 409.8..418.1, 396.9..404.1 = 0.95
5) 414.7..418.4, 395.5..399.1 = 0.95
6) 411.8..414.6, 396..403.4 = 0.88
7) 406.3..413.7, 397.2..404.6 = 0.98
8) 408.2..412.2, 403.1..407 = 1.02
